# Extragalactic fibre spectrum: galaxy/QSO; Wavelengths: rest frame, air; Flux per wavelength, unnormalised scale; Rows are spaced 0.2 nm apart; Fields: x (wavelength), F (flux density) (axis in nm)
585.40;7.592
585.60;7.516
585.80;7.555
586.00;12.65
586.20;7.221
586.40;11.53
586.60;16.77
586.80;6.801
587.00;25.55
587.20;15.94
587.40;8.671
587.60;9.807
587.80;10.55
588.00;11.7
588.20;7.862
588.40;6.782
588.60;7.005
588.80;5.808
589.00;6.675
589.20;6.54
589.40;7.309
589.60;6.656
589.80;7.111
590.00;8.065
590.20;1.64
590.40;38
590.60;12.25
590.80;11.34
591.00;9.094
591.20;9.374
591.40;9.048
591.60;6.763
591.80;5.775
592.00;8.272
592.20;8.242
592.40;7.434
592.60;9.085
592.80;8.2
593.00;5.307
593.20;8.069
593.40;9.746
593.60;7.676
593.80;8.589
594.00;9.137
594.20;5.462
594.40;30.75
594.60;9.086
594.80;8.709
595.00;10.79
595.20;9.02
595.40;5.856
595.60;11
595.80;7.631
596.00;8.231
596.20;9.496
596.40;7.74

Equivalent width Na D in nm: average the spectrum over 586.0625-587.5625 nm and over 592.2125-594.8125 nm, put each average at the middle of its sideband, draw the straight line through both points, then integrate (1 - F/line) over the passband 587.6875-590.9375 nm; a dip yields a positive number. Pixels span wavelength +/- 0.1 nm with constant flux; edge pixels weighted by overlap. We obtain 0.558 nm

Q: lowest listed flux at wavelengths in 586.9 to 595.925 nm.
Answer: 1.64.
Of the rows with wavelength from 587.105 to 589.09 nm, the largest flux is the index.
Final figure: 15.94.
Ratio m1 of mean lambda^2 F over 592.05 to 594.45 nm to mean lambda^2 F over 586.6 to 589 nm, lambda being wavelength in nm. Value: 0.9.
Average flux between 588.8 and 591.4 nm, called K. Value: 10.1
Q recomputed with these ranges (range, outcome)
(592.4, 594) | 5.307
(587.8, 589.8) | 5.808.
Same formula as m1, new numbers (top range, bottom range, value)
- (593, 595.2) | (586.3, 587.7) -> 0.79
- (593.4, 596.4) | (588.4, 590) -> 1.50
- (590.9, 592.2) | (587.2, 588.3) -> 0.79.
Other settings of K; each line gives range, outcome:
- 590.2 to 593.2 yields 10.2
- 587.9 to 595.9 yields 9.32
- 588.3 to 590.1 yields 6.88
